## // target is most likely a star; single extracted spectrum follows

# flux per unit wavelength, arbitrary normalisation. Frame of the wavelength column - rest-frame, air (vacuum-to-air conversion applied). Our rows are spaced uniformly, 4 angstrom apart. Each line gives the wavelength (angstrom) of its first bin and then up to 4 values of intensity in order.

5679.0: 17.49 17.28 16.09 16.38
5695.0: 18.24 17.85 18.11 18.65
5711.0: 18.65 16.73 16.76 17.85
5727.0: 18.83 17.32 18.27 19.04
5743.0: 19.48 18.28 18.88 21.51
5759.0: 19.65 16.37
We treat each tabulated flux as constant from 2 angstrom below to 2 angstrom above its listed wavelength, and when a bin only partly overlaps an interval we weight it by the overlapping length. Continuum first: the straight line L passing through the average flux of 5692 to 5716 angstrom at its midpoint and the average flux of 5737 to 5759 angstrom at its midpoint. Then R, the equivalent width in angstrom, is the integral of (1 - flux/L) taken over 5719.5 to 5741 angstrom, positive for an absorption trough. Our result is 0.8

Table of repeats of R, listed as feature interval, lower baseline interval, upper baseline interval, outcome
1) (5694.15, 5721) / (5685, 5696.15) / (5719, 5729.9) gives -0.7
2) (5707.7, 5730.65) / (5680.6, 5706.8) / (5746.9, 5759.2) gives 0.8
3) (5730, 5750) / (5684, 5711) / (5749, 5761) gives 0.9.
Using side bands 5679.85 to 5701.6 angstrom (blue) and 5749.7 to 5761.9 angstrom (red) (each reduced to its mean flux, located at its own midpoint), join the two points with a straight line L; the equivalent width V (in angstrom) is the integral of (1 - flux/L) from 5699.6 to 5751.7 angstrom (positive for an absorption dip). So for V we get 1.1 angstrom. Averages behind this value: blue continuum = 17.2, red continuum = 19.8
